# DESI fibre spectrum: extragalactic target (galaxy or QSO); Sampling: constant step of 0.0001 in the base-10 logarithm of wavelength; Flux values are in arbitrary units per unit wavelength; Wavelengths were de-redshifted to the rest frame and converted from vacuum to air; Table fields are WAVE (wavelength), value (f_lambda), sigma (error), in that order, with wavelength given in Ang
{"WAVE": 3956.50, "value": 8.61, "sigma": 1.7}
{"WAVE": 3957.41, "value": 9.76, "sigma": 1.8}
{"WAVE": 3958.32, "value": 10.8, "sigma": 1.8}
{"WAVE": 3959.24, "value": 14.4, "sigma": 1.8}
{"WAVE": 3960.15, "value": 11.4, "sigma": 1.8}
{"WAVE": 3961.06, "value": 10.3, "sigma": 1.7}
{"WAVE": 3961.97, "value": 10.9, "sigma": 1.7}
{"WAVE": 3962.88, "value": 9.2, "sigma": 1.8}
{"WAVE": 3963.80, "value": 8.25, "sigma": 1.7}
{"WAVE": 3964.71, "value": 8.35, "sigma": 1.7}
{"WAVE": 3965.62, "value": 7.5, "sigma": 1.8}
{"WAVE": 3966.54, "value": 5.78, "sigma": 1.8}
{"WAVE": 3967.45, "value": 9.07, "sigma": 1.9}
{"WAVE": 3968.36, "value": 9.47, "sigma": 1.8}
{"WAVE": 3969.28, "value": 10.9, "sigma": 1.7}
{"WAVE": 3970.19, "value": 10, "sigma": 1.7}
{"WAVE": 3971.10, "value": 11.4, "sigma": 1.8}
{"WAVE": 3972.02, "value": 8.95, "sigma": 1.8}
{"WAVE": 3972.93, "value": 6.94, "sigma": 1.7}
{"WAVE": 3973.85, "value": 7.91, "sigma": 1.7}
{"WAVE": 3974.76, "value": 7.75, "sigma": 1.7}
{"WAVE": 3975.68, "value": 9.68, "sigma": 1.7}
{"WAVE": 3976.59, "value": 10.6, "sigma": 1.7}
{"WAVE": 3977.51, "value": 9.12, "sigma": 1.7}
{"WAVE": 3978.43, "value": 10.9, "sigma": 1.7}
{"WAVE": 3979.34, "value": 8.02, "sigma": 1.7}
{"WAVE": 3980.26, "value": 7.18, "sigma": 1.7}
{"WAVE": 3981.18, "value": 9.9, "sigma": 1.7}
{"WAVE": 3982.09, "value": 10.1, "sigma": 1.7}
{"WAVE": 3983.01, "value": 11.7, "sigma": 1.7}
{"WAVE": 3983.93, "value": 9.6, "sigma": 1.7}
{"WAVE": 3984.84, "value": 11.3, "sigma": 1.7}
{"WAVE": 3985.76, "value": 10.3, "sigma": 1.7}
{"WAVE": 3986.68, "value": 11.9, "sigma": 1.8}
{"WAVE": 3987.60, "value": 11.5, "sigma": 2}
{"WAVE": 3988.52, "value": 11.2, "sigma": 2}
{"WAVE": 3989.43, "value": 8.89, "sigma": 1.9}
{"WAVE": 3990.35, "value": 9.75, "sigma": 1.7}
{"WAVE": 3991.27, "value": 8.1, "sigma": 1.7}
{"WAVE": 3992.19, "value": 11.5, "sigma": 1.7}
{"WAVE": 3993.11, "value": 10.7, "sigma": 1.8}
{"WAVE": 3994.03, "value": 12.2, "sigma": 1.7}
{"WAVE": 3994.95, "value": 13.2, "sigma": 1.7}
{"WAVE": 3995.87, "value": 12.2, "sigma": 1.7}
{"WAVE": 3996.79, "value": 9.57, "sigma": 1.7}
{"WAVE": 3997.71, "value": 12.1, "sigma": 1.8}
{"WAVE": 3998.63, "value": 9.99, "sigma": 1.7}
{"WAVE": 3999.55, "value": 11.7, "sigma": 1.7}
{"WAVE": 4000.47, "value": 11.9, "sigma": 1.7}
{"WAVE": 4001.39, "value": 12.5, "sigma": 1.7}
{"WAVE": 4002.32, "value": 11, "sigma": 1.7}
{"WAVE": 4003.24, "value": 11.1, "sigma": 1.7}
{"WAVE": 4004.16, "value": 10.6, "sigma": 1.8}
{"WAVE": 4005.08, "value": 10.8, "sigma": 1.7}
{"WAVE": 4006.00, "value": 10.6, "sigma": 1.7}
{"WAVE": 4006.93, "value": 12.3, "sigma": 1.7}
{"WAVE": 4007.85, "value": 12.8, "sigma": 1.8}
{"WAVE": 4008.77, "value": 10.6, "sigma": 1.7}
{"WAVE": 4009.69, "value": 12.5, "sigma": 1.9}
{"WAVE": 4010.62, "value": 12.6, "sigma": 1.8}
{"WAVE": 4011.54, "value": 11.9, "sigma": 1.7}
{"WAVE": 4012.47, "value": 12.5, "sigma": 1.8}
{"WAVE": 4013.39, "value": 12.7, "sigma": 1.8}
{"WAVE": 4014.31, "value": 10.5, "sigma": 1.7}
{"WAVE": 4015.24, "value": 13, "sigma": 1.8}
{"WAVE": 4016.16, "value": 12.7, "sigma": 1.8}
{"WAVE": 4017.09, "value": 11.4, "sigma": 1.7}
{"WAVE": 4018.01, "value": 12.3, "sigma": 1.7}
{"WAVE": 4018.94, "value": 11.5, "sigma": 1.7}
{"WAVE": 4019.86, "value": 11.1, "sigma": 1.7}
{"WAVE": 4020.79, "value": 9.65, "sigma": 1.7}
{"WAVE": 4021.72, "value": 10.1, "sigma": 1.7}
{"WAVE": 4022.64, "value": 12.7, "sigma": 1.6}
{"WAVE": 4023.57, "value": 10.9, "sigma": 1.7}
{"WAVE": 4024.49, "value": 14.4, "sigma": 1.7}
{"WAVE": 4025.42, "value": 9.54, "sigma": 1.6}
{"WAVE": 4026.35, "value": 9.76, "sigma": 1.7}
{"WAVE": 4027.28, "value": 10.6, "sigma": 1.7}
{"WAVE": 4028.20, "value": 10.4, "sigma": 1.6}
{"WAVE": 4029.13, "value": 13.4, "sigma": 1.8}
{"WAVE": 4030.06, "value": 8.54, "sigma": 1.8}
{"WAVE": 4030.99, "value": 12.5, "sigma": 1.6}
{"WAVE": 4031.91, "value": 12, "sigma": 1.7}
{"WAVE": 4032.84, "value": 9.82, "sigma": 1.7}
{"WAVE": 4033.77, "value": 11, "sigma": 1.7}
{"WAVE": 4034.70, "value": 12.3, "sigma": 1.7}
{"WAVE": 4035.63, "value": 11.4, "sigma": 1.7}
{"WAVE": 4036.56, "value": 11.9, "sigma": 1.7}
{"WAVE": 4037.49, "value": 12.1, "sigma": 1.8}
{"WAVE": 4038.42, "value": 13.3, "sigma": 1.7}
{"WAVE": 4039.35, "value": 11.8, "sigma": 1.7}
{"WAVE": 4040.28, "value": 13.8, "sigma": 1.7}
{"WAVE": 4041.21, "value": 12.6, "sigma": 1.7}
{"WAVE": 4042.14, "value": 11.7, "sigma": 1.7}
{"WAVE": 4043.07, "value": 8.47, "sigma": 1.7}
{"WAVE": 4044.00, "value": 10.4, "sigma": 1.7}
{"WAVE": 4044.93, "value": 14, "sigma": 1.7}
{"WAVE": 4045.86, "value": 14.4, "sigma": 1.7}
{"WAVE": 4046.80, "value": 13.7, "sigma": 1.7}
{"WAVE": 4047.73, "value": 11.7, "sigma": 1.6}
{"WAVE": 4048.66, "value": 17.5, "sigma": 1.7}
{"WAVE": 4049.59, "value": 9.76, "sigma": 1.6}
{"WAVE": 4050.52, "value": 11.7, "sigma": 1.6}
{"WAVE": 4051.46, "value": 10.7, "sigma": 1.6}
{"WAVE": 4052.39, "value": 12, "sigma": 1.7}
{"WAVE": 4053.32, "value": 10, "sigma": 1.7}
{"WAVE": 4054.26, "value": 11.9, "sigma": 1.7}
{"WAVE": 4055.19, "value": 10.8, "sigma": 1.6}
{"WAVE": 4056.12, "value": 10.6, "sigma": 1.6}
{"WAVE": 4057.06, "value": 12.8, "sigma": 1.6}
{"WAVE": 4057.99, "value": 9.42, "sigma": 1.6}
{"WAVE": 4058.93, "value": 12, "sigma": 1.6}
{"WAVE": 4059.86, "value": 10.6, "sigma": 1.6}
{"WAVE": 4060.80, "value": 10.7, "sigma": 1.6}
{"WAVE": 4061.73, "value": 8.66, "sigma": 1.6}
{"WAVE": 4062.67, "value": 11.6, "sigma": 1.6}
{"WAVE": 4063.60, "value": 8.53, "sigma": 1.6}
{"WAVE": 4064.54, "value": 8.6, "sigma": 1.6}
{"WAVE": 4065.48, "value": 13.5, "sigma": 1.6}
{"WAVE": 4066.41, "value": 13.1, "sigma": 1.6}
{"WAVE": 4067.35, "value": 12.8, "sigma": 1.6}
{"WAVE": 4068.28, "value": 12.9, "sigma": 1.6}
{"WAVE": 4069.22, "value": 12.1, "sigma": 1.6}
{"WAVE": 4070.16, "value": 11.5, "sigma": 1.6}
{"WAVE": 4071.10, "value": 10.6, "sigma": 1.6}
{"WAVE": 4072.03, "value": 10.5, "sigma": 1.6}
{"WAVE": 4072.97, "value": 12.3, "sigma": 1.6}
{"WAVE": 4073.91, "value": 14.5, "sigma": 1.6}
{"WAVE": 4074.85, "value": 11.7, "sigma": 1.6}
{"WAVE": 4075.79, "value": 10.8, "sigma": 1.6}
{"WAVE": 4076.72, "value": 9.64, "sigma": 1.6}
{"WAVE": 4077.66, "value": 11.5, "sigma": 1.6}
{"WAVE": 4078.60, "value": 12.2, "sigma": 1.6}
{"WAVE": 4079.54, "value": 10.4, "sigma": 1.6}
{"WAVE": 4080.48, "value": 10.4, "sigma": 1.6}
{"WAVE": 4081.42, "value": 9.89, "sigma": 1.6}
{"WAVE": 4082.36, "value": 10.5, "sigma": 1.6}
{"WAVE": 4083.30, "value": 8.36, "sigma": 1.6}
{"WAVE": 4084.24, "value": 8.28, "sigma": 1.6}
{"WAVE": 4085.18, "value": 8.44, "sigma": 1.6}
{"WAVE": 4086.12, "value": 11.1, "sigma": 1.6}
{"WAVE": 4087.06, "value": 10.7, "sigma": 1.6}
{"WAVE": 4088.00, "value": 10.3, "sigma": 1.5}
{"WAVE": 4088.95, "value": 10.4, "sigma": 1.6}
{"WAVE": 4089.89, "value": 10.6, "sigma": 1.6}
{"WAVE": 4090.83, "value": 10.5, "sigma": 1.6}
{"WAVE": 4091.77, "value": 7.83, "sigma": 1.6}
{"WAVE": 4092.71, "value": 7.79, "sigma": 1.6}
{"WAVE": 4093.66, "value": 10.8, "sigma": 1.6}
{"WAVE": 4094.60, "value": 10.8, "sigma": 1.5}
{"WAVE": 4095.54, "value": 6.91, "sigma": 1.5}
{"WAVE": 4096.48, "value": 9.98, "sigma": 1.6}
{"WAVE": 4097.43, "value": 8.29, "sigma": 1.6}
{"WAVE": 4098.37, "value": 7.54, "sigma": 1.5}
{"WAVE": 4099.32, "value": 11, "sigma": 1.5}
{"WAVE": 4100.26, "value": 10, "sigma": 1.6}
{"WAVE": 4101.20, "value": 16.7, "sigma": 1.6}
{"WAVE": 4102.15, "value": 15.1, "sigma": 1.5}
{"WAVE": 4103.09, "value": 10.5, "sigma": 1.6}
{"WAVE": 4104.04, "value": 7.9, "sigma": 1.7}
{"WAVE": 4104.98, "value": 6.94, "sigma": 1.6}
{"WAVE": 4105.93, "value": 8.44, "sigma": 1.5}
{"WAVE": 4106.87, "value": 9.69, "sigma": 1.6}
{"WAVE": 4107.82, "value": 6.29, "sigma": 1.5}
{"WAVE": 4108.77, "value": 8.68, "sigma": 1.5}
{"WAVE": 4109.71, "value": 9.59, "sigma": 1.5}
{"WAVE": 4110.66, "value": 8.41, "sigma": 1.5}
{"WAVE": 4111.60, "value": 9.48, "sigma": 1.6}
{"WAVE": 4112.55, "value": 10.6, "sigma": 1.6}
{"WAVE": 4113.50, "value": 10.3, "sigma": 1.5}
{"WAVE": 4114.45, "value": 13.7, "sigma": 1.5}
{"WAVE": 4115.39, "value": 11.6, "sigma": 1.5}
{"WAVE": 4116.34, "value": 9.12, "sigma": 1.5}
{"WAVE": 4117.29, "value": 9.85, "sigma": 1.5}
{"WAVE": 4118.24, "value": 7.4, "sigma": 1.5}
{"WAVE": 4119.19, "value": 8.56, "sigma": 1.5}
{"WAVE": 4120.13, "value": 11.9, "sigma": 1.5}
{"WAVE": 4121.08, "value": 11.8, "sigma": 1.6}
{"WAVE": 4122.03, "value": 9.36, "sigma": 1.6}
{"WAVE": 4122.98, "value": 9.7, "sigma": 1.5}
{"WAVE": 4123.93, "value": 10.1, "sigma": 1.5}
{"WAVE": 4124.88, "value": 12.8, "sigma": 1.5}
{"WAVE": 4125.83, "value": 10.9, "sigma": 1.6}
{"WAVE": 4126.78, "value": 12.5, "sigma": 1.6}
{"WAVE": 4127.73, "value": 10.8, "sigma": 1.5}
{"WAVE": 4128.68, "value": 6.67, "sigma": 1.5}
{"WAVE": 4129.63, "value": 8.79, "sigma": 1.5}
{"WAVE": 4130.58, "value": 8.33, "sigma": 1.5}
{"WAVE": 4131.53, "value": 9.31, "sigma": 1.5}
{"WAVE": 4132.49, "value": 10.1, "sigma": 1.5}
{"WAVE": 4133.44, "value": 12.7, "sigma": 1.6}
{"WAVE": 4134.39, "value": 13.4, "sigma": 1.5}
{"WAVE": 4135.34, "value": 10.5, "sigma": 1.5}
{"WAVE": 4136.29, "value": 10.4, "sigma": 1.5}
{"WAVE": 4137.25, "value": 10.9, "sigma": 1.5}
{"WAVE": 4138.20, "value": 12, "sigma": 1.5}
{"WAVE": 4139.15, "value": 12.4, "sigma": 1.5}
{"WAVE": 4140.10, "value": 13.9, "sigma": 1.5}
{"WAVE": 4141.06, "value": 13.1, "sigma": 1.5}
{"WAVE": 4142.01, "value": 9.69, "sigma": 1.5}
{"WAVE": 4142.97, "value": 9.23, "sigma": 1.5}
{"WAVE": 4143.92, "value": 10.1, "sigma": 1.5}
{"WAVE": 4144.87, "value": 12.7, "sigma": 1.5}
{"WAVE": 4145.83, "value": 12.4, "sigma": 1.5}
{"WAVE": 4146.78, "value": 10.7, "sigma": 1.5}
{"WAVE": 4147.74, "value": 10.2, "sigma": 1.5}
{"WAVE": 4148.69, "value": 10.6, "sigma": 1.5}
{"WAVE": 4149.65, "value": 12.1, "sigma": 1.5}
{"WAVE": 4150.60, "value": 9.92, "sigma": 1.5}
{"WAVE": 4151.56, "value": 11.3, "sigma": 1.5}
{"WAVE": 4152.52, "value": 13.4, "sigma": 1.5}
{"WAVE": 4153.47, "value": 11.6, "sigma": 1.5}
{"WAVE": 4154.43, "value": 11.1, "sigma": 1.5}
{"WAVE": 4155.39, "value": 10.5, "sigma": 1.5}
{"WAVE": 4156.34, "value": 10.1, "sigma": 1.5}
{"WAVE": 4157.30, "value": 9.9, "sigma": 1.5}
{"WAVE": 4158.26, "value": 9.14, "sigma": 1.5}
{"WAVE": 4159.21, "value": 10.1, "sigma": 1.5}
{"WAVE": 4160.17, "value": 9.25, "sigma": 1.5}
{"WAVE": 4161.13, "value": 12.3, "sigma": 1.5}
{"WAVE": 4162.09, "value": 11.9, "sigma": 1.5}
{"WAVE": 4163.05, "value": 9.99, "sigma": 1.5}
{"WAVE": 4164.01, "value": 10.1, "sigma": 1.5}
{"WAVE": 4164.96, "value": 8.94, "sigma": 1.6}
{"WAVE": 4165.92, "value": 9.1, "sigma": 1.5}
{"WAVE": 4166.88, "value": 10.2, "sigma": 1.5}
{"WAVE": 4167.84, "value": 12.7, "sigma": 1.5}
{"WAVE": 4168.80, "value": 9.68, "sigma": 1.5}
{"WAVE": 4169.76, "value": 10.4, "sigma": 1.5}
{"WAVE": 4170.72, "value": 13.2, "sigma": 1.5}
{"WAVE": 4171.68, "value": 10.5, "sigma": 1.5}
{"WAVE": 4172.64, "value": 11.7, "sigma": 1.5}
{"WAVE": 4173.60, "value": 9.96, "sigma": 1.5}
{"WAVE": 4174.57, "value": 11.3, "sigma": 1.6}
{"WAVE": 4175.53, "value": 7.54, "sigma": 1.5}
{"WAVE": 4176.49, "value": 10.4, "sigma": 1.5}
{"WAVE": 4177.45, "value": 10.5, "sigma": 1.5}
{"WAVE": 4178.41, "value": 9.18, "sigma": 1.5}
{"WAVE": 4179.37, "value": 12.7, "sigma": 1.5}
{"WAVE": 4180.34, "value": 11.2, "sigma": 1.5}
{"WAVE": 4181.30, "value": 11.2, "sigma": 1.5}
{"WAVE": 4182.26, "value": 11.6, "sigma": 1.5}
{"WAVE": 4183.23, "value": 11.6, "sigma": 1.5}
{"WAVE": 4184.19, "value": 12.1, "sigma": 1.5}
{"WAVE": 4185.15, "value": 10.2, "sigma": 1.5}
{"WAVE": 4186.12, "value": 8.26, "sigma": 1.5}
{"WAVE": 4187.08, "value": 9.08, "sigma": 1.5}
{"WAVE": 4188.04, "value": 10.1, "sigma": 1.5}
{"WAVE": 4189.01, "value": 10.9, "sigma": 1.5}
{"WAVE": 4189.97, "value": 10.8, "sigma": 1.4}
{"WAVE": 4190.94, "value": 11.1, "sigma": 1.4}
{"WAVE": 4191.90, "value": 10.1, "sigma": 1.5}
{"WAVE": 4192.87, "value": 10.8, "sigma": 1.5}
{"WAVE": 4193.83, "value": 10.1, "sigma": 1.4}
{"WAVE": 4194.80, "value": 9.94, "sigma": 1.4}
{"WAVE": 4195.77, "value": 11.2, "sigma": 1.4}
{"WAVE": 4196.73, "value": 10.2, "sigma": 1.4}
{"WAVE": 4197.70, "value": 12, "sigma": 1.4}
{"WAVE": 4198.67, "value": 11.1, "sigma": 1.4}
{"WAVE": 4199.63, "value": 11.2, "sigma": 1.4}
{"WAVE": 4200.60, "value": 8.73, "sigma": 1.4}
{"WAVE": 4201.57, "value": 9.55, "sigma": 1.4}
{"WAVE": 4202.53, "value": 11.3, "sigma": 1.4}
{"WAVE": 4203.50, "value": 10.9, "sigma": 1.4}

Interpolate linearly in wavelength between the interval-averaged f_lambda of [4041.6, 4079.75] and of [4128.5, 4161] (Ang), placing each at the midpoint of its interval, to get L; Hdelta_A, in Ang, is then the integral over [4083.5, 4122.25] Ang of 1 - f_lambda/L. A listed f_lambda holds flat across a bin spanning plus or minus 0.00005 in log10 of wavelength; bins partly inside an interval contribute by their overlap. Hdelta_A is 4.7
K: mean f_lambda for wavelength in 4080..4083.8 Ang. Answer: 9.78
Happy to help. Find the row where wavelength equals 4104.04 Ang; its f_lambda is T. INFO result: 7.9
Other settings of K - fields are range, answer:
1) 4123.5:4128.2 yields 11.4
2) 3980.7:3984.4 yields 10.3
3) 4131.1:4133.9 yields 10.7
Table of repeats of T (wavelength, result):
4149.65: 12.1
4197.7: 12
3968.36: 9.47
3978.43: 10.9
